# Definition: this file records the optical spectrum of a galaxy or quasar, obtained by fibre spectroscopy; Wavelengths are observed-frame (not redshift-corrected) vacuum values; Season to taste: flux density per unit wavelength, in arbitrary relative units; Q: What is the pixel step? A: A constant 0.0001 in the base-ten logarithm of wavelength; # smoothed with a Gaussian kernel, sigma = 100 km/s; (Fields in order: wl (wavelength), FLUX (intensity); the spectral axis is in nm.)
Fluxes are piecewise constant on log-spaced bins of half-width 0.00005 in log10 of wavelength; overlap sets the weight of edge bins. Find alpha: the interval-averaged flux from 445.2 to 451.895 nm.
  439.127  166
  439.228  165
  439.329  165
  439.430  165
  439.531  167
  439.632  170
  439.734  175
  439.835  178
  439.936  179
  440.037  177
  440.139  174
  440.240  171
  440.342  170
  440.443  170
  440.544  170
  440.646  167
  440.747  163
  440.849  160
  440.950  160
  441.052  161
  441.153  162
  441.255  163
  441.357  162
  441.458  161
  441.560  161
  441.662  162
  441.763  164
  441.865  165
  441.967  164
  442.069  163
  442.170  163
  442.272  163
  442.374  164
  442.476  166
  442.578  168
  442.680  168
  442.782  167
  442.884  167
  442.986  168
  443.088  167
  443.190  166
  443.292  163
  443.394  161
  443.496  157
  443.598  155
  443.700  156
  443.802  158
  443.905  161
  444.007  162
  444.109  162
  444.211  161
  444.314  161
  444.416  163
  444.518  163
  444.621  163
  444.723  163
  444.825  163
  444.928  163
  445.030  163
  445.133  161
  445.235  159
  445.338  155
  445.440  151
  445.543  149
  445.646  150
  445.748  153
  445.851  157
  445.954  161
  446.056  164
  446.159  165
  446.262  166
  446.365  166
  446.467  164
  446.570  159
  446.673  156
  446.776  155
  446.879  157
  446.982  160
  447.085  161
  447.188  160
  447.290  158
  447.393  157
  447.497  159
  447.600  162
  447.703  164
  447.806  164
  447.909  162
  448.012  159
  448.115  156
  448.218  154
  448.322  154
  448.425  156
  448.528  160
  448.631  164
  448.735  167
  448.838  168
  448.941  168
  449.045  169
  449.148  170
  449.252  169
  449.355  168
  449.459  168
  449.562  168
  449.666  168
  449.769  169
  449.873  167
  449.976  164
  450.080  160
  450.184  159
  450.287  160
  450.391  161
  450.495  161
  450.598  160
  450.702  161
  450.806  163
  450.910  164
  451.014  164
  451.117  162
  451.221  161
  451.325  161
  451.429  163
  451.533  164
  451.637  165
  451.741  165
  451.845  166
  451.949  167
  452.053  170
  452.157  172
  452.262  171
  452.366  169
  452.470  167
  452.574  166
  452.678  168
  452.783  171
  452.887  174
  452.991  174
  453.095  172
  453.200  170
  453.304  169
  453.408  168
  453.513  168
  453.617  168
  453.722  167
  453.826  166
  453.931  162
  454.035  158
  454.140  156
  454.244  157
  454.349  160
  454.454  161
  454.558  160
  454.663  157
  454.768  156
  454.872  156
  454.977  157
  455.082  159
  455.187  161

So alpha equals 162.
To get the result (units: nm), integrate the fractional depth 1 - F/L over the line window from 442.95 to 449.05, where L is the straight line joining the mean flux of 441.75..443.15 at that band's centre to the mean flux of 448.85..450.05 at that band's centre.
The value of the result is 0.23 nm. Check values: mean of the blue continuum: 165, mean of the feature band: 160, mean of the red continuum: 168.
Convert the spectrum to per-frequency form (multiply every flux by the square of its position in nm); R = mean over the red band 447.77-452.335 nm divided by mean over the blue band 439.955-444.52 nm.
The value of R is 1.03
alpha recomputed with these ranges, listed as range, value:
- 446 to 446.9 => 161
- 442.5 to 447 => 161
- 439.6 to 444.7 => 165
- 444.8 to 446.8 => 159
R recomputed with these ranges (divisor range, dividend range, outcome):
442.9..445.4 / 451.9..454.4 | 1.08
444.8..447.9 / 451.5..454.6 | 1.08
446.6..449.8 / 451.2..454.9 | 1.04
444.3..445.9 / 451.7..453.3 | 1.11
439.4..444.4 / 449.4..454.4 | 1.05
